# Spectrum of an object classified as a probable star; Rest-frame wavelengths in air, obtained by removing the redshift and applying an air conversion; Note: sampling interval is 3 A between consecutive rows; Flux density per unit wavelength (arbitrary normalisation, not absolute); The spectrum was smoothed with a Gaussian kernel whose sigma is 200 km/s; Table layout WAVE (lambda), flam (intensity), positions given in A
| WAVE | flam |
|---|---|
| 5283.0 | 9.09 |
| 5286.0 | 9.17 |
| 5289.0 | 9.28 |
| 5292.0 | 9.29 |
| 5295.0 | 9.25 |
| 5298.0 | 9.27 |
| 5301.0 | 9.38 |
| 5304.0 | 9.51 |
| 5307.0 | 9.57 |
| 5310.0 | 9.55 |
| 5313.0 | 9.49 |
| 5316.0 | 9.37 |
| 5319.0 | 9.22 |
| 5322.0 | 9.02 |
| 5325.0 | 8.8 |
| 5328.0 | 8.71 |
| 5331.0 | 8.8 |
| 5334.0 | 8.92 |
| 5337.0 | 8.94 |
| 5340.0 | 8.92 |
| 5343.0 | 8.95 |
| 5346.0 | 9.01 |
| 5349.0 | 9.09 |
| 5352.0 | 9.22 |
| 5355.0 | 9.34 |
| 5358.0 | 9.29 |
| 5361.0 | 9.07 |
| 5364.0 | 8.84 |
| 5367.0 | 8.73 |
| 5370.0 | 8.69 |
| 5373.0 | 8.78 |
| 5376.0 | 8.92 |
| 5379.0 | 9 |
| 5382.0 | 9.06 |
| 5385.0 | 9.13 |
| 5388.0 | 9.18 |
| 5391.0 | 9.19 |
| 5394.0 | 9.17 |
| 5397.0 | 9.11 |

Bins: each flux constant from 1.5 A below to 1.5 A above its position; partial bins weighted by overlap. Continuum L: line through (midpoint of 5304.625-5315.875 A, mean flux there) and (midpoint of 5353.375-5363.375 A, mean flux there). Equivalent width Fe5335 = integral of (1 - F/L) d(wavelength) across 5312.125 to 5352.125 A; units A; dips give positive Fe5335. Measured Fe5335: 1.5 A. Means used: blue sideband 9.51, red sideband 9.2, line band 9.02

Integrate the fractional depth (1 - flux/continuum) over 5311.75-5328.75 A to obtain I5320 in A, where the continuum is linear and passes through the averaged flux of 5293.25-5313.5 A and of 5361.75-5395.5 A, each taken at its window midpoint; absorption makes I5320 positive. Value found 0.4 A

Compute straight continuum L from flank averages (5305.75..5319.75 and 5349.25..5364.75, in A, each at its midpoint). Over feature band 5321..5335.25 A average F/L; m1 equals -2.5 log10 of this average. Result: 0.061 mag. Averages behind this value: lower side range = 9.45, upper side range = 9.16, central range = 8.84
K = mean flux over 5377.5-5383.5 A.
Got 9.03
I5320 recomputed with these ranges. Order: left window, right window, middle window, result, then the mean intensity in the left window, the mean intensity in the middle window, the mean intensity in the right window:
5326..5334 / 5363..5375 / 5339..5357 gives -0.66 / 8.79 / 9.1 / 8.76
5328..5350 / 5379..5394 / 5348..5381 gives 0.14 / 8.93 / 9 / 9.13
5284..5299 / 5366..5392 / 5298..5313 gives -0.45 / 9.25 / 9.48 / 8.96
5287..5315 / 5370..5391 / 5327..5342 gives 0.59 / 9.39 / 8.87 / 9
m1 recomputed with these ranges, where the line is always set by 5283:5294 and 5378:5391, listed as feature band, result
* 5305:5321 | -0.03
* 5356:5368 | 0.02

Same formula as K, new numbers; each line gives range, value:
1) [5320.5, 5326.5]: 8.91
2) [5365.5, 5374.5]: 8.73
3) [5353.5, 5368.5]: 9.05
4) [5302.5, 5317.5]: 9.5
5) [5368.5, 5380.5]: 8.85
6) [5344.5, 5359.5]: 9.19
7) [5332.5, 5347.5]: 8.95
